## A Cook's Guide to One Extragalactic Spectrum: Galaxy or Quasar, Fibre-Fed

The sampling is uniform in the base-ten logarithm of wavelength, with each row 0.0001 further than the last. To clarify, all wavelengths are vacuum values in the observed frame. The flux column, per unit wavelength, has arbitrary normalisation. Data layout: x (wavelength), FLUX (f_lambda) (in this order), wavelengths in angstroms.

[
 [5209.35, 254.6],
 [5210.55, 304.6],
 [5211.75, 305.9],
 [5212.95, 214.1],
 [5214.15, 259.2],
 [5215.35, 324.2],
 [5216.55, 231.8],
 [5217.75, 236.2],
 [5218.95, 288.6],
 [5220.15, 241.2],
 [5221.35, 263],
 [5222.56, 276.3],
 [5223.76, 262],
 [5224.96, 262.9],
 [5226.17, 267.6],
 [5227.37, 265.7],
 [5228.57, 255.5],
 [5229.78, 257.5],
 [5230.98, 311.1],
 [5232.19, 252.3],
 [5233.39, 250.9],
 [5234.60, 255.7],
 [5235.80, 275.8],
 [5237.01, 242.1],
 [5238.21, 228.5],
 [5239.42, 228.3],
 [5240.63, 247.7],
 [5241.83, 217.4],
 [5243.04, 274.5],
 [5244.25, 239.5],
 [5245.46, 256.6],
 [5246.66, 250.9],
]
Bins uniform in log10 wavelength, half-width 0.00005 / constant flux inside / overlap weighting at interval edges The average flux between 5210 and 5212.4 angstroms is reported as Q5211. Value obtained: 303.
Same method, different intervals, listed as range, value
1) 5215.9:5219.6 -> 253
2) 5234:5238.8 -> 251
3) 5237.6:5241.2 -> 235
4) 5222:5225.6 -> 267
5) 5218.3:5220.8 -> 265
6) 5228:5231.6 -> 274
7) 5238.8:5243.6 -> 241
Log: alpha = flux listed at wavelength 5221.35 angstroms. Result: 263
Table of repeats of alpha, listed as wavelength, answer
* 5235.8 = 275.8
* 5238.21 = 228.5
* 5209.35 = 254.6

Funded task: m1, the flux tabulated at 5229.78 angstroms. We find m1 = 257.5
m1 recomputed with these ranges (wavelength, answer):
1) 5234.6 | 255.7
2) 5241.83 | 217.4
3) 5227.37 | 265.7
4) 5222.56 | 276.3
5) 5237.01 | 242.1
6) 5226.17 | 267.6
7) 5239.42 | 228.3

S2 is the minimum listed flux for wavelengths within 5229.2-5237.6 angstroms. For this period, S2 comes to 242.1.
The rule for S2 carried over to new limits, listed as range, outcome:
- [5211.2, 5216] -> 214.1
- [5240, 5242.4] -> 217.4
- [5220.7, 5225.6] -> 262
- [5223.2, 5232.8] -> 252.3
